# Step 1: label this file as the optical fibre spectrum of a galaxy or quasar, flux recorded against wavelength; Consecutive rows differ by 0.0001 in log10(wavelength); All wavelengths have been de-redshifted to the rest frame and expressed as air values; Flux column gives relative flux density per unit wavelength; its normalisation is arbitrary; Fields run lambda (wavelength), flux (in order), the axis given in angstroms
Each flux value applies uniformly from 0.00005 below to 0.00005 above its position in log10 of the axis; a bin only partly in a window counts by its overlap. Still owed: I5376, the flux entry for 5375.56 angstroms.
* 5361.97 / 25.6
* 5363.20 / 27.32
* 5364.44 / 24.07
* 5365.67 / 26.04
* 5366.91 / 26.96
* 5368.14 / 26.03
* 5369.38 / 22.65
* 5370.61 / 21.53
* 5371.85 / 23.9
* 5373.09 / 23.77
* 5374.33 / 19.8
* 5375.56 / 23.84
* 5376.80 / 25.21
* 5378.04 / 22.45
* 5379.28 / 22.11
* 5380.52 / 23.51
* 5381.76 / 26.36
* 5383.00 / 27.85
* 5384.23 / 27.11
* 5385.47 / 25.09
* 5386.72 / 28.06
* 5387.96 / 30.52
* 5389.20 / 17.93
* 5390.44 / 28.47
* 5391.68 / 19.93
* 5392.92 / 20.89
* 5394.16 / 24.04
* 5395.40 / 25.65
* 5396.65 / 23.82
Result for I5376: 23.84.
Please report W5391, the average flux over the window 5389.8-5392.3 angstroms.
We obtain 24.2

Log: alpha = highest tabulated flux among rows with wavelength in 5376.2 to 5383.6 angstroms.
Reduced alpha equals 27.85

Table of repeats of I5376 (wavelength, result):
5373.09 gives 23.77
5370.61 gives 21.53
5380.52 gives 23.51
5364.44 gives 24.07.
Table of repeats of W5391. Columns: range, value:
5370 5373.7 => 23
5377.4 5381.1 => 22.7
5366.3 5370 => 25.3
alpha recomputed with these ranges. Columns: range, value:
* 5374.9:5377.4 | 25.21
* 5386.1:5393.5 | 30.52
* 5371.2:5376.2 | 23.9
